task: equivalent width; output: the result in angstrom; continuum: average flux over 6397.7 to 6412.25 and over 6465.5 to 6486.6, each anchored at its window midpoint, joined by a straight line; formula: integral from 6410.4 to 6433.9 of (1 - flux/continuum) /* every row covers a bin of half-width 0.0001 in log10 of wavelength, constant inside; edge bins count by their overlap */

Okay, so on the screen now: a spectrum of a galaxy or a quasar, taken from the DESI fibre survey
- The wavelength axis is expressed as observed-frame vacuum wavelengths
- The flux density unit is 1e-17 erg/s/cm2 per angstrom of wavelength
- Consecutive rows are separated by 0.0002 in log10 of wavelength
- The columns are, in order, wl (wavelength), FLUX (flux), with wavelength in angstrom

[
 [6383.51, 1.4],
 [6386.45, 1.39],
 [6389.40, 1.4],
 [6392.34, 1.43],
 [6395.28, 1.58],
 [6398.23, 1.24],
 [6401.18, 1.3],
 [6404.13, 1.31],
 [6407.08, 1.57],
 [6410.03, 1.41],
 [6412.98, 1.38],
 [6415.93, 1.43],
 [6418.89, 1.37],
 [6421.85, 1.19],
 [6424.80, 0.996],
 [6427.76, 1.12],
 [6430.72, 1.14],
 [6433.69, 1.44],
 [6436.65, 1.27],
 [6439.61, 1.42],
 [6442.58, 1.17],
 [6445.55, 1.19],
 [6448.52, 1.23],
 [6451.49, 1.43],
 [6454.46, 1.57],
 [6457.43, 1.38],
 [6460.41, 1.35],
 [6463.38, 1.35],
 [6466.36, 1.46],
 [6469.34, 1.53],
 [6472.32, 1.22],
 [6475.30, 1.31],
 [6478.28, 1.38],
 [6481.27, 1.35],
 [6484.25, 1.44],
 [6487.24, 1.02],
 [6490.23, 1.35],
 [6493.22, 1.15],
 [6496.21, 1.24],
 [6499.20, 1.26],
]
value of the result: 2.0 angstrom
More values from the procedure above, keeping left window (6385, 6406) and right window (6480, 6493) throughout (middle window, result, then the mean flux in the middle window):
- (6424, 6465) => 0.87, 1.3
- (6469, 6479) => -0.38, 1.34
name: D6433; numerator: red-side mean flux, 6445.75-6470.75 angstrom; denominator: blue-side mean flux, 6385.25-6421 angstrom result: 1.00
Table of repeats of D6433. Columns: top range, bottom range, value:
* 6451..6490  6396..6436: 1.05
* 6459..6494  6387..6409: 0.95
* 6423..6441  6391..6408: 0.88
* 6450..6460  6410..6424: 1.09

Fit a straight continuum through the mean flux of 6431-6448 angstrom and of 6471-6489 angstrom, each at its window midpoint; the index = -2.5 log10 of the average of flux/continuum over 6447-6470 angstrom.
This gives -0.10 mag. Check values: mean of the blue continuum 1.28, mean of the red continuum 1.29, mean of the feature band 1.41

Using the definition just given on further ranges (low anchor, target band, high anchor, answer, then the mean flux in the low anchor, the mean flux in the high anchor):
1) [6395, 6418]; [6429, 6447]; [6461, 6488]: 0.085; 1.39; 1.35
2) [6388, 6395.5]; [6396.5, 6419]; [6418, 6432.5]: -0.056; 1.45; 1.16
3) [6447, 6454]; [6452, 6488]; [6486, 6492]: -0.078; 1.36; 1.19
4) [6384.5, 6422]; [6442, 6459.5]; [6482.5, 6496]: -0.024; 1.39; 1.24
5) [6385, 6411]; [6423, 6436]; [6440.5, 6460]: 0.153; 1.4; 1.33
